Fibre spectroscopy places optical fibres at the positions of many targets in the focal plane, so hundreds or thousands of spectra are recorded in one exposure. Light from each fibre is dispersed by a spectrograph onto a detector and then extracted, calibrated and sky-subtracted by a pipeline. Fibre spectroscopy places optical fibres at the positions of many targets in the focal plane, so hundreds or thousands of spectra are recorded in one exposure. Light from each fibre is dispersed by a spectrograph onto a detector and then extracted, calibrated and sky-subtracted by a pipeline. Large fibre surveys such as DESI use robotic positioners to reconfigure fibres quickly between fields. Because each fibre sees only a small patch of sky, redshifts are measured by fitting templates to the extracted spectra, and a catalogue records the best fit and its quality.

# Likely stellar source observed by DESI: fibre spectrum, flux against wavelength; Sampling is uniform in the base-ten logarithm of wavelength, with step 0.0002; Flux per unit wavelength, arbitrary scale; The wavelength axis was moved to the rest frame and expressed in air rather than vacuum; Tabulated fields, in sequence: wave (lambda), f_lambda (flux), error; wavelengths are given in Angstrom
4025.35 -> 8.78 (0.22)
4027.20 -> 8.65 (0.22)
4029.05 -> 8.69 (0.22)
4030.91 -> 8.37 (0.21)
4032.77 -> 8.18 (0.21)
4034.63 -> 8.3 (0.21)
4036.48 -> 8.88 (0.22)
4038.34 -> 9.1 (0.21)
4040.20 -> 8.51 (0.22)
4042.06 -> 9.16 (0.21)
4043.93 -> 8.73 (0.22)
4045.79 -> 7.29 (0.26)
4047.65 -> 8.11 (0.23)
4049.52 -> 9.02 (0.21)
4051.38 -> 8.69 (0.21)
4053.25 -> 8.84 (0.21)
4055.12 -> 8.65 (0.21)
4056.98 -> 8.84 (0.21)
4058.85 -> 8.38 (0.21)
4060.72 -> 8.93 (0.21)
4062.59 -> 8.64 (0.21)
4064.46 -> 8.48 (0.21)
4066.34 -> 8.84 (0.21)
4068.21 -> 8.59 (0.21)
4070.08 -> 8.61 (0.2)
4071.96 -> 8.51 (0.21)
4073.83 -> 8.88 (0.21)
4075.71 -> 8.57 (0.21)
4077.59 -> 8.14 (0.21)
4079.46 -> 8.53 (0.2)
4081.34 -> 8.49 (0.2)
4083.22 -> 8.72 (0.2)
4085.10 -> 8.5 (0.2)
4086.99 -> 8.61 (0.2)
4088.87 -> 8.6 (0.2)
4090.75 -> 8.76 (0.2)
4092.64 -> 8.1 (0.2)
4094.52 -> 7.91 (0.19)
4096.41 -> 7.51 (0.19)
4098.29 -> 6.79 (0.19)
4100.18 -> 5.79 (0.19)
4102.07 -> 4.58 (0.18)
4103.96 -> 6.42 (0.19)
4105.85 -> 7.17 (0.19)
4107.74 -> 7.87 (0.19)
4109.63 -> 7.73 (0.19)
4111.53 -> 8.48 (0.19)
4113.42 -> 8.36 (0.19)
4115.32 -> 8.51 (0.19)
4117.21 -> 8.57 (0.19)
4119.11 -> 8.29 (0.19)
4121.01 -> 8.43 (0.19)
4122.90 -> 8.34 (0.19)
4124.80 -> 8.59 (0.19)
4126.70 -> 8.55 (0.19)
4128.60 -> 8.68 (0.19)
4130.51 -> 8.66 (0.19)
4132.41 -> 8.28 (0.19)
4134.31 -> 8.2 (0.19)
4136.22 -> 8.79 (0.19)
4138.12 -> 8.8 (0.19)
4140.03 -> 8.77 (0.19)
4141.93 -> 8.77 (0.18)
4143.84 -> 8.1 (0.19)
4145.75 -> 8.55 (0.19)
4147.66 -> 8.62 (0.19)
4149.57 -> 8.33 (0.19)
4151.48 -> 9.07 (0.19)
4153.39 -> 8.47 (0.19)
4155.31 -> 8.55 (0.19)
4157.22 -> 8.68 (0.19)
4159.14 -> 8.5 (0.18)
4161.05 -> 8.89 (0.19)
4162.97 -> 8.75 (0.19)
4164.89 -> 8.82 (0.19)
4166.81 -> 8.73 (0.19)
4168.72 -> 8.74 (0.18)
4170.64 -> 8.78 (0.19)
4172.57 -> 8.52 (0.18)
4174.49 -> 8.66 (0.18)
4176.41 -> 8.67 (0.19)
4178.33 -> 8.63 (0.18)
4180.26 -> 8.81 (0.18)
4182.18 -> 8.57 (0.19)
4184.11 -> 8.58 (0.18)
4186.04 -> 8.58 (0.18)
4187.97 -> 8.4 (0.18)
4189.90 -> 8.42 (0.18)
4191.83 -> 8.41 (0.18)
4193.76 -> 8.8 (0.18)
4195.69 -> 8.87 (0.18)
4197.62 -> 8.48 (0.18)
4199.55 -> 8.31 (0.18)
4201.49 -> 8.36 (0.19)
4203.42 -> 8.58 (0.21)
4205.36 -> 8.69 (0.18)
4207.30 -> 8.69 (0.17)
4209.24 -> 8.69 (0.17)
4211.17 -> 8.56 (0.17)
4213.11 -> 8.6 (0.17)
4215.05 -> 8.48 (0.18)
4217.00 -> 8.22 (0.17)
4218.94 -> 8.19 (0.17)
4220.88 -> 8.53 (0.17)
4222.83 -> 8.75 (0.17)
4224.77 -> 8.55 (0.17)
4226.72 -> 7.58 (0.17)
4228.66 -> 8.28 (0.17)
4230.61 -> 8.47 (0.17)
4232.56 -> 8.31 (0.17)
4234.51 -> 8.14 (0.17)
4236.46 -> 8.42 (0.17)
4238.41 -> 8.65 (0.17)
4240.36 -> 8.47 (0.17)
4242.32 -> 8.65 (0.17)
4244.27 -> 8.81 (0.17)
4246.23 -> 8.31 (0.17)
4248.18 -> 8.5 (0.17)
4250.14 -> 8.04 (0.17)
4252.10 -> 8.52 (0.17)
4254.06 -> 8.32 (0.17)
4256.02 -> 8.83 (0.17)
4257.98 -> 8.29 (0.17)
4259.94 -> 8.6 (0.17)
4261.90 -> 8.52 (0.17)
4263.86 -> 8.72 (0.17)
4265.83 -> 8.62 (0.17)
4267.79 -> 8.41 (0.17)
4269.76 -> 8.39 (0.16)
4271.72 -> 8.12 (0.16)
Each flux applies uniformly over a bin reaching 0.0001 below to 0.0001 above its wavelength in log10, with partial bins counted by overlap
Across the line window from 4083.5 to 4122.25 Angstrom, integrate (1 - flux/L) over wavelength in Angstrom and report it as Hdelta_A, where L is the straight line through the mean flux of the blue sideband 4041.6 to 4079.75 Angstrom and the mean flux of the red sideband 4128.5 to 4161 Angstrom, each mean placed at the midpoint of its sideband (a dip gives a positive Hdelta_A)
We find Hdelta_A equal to 3.7 Angstrom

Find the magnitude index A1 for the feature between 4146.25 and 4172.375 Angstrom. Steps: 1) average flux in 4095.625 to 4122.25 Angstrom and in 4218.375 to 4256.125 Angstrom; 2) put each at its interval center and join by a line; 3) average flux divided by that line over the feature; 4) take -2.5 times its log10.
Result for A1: -0.11 mag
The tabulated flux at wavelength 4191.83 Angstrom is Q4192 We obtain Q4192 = 8.41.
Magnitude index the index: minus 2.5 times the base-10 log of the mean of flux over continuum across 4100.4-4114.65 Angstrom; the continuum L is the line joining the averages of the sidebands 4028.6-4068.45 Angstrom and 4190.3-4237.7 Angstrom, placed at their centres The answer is 0.189 mag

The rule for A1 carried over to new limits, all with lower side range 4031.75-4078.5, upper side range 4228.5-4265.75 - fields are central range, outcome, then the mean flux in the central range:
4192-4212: -0.01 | 8.6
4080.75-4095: 0.01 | 8.48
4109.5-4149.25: 0.01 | 8.49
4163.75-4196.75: -0.02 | 8.65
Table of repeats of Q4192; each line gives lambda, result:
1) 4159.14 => 8.5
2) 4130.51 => 8.66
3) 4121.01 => 8.43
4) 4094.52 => 7.91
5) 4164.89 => 8.82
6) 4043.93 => 8.73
